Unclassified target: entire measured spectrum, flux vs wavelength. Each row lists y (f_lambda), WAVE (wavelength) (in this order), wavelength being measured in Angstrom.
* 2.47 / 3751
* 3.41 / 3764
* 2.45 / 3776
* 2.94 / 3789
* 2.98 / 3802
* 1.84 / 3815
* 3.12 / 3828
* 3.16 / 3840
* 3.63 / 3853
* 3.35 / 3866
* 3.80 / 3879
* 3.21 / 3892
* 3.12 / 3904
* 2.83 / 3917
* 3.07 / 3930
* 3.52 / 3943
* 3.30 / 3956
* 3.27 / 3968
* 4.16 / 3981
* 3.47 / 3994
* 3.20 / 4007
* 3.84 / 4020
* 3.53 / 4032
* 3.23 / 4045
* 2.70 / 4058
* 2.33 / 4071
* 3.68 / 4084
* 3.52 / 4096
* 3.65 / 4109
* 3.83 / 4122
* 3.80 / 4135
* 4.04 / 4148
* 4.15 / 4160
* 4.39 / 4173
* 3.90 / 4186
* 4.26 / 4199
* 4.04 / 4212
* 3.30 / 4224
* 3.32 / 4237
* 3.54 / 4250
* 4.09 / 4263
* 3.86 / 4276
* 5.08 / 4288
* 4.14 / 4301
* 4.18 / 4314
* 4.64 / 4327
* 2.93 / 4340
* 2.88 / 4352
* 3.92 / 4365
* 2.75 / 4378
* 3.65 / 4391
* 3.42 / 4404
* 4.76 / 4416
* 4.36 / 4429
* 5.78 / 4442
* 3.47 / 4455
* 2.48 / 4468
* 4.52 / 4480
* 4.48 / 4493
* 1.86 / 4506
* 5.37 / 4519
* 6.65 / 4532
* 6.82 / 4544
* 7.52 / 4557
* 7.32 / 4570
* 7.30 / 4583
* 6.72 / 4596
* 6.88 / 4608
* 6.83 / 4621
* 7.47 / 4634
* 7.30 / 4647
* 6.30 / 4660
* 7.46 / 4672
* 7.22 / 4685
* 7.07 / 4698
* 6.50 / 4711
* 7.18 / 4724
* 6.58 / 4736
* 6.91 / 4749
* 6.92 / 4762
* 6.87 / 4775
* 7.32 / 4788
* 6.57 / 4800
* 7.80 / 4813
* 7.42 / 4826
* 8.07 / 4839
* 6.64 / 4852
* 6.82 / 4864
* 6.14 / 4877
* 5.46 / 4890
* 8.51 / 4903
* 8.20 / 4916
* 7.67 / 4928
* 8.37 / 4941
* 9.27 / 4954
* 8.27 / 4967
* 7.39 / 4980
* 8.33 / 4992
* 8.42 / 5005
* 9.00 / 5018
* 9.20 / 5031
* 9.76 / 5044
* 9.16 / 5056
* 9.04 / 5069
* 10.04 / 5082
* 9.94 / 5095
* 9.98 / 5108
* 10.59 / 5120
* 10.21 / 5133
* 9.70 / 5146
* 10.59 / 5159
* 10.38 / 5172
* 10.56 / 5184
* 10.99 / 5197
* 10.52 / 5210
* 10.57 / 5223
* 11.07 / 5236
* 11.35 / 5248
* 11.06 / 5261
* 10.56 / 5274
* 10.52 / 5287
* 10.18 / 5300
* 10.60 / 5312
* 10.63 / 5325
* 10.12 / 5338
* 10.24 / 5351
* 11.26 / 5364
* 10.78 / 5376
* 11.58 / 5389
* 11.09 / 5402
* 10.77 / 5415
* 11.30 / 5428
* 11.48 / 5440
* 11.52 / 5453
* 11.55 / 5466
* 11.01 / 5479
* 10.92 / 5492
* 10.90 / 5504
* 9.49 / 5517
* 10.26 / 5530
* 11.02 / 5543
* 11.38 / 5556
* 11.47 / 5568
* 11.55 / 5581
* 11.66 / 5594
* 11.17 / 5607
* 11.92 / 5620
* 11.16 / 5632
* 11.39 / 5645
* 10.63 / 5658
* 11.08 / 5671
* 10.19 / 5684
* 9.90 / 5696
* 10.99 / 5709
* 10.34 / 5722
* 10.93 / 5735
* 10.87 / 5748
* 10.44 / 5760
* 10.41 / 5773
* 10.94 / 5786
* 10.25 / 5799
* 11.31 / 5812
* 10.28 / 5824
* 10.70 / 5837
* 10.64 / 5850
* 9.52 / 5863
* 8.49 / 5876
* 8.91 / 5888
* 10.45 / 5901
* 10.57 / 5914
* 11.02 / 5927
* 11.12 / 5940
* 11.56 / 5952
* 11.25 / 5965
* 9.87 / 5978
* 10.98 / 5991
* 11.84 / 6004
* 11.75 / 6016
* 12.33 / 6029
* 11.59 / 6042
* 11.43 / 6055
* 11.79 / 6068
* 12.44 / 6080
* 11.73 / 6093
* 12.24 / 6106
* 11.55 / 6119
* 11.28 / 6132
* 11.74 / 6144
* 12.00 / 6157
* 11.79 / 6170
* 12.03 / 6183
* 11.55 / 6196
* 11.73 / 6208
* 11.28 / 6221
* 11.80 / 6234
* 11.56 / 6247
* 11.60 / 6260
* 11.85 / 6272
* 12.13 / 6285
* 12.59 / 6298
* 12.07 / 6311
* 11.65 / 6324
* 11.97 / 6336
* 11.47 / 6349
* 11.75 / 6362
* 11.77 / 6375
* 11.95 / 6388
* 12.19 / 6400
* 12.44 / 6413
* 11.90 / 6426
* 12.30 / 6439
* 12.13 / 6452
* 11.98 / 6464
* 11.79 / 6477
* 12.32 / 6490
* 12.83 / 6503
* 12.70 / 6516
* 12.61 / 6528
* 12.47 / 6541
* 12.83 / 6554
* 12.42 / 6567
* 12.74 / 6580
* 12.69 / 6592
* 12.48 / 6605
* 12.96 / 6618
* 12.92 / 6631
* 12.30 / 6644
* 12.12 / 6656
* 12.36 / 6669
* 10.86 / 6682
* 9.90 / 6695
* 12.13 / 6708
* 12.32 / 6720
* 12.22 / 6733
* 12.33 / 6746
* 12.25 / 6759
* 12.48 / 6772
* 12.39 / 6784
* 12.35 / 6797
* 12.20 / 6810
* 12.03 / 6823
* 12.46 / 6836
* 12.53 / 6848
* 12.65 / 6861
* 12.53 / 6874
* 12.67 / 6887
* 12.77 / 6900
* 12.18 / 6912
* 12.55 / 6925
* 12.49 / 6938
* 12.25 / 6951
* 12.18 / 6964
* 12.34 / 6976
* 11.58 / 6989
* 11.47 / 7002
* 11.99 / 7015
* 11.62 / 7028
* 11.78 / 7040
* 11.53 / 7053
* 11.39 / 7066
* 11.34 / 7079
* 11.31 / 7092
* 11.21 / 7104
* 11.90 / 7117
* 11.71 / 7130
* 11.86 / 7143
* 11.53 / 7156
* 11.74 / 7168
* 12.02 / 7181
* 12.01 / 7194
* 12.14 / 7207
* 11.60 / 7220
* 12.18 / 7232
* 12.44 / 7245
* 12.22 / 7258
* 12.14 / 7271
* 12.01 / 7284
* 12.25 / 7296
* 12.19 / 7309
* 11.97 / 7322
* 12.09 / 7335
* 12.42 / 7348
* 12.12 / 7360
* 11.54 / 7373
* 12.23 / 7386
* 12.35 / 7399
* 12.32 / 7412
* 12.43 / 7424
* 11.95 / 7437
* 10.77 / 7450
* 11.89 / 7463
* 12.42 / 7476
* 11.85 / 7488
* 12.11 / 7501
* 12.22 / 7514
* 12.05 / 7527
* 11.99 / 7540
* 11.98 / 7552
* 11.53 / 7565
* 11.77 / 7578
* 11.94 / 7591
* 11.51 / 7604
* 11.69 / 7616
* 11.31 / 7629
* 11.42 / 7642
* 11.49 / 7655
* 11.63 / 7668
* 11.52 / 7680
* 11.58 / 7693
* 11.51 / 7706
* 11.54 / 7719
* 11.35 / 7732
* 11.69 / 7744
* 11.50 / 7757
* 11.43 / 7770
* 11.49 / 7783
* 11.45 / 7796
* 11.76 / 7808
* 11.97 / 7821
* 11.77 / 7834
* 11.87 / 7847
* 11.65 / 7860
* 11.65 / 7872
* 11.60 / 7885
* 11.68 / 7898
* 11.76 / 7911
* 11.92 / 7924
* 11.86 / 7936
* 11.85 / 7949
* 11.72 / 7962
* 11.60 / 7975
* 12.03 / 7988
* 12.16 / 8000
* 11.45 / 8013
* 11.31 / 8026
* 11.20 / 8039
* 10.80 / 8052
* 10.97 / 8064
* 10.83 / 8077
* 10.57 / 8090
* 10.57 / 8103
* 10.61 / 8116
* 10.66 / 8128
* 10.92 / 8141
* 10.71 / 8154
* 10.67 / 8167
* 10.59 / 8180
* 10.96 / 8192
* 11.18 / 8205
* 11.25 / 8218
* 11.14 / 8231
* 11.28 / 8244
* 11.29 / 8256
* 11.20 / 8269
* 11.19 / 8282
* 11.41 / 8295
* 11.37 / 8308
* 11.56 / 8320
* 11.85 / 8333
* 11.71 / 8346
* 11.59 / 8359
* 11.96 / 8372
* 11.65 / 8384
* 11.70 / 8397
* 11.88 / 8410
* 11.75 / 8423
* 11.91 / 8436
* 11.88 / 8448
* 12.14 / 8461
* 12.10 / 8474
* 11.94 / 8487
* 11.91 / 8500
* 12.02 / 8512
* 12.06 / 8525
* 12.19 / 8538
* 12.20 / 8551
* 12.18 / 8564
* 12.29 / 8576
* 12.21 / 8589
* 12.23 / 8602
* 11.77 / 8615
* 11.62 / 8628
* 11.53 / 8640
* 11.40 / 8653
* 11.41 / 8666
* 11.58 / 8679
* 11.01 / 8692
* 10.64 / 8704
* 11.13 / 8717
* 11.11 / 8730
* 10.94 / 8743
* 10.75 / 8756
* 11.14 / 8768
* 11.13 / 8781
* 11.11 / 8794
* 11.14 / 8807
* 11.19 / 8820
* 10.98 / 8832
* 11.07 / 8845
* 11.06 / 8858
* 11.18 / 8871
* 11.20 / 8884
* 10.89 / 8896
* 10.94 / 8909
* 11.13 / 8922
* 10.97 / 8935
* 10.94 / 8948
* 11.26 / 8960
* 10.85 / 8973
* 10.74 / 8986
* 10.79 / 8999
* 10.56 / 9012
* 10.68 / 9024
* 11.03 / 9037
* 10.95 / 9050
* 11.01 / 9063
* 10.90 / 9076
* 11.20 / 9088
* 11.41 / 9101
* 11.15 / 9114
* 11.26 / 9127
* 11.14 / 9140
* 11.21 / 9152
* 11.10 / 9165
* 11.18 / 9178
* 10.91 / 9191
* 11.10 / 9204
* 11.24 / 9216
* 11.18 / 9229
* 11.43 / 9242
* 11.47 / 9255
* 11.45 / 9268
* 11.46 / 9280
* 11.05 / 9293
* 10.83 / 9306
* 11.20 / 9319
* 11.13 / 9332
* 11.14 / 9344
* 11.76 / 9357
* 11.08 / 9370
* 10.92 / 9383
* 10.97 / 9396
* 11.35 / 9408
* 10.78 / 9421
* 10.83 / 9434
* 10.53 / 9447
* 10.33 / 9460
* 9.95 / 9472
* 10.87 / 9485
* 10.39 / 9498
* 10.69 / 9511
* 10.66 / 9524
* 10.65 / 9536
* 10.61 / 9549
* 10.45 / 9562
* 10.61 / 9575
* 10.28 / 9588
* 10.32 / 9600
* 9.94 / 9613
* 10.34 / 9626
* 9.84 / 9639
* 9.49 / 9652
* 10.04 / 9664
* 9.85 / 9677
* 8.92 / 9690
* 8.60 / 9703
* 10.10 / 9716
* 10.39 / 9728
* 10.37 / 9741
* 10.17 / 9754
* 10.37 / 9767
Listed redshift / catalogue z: 0.13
